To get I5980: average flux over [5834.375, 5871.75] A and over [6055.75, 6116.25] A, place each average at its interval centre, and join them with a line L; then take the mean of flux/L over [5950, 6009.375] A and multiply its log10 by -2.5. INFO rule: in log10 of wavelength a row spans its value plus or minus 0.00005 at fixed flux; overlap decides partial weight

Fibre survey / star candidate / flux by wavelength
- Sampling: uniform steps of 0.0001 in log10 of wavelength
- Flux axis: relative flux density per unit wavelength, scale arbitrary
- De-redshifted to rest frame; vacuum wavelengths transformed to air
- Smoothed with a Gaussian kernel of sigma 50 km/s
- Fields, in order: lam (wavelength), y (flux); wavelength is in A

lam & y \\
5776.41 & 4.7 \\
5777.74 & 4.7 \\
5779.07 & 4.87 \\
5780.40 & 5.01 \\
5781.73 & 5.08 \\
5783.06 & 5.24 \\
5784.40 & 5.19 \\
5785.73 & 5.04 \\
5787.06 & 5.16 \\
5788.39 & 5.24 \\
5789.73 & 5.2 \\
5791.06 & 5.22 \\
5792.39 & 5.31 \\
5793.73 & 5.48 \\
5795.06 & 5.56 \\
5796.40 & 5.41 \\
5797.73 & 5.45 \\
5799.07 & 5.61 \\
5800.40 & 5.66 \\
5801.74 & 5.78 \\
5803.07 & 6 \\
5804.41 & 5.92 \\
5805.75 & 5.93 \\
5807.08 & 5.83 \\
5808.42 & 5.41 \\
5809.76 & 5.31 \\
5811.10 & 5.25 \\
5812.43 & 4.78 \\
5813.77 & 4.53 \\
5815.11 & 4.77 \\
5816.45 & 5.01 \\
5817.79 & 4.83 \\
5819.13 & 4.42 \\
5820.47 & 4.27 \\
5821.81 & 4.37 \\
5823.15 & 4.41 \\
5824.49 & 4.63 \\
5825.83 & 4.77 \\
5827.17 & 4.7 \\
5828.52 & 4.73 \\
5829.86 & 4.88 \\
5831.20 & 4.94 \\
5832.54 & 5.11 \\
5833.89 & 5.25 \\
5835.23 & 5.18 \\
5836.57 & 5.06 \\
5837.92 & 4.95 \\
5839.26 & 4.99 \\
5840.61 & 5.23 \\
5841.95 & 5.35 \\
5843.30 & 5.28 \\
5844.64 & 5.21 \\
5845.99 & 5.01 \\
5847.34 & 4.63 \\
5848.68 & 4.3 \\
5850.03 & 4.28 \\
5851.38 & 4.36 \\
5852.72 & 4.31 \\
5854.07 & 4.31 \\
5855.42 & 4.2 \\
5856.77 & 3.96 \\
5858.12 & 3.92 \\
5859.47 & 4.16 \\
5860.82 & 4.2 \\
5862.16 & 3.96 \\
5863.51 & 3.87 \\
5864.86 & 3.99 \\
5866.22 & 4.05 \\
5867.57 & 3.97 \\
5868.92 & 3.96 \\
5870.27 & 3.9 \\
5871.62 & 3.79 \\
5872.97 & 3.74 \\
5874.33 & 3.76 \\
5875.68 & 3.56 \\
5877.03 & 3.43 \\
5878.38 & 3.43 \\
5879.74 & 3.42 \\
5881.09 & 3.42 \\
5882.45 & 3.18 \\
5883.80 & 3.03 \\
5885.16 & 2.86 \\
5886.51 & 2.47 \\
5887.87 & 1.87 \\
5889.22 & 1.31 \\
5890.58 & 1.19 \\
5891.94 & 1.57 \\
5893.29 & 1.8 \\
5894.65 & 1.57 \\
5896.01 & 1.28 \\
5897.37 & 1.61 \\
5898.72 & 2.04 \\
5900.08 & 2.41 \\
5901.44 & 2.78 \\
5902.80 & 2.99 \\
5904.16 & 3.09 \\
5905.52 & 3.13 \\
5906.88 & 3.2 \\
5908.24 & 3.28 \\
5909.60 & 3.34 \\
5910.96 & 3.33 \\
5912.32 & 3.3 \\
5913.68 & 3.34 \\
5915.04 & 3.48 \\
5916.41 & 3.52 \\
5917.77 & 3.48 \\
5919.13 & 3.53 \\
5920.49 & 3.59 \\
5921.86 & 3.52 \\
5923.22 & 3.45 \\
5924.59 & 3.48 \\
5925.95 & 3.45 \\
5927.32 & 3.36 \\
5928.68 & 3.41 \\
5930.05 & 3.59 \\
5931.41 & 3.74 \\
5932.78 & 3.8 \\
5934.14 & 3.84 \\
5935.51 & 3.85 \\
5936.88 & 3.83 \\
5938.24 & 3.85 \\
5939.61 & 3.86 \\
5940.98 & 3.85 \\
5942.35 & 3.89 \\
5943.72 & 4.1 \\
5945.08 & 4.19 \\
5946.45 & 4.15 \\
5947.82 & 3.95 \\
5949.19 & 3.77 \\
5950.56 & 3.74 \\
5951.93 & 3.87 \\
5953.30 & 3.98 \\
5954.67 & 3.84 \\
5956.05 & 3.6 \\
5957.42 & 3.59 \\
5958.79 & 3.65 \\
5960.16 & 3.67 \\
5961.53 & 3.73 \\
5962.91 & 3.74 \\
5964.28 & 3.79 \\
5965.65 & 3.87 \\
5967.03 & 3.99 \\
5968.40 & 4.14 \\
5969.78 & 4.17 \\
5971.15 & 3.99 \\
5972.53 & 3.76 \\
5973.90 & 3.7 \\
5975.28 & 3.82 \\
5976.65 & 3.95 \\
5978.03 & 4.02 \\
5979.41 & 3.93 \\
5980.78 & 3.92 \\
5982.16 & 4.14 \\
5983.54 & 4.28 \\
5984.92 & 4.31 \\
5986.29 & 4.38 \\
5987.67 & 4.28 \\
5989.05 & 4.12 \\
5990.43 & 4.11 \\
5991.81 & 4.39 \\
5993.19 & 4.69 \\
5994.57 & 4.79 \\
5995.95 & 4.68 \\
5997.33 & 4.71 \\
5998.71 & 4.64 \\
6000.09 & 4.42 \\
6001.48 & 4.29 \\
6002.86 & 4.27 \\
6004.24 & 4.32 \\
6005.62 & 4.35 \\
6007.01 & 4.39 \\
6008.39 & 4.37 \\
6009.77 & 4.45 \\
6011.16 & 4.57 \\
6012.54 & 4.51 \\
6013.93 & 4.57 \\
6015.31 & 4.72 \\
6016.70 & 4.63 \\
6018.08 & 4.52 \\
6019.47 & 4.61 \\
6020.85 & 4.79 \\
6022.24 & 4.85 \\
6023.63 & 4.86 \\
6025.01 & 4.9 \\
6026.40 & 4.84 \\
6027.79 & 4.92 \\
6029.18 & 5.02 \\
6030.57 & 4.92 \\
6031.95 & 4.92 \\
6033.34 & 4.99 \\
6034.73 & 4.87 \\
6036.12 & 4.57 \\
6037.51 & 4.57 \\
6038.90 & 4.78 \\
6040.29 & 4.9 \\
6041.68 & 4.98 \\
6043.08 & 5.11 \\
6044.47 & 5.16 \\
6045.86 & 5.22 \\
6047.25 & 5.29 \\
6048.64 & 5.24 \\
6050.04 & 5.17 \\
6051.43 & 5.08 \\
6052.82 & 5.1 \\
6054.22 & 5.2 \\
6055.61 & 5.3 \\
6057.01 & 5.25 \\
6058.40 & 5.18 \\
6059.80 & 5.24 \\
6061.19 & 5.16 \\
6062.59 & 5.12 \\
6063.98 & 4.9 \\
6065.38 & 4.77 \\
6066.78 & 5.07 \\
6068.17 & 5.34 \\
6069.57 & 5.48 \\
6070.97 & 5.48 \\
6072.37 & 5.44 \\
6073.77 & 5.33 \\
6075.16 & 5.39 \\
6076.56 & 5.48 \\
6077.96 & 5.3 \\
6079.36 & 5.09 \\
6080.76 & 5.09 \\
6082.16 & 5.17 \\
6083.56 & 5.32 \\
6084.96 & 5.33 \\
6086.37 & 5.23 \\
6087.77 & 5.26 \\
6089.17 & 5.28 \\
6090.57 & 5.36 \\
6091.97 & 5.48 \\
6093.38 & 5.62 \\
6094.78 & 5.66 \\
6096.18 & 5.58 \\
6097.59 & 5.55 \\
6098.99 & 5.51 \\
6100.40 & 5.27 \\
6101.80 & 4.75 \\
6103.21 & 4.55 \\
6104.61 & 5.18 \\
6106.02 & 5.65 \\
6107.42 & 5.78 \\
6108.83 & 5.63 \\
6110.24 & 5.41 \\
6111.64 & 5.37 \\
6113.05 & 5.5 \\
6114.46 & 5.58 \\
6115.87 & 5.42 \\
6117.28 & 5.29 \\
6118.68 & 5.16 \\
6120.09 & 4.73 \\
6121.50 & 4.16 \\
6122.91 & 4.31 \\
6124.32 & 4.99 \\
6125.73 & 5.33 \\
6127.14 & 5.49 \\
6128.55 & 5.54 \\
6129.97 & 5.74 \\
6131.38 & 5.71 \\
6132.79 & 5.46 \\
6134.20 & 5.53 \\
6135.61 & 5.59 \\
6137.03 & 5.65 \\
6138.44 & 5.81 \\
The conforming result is 0.20 mag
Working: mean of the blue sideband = 4.46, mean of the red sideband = 5.31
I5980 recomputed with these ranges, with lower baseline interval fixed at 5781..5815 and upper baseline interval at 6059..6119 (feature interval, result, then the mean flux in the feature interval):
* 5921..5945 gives 0.40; 3.71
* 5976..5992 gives 0.27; 4.14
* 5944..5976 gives 0.35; 3.86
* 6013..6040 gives 0.12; 4.78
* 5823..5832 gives 0.13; 4.75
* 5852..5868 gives 0.30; 4.08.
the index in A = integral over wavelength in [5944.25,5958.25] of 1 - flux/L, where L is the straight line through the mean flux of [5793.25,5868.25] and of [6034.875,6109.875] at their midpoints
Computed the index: 3.2 A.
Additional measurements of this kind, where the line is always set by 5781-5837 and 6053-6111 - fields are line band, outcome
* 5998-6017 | 2.9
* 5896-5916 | 8.8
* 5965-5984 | 4.6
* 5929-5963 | 9.1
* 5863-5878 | 4.0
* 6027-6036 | 0.6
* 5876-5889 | 5.6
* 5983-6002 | 2.9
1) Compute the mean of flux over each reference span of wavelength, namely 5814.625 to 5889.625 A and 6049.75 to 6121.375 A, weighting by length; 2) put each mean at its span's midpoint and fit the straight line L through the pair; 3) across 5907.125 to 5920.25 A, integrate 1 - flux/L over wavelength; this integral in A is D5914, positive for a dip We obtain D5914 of 3.18 A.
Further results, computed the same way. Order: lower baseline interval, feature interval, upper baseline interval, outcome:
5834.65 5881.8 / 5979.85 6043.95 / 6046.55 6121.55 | 4.7 A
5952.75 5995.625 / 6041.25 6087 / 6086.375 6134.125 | -3.2 A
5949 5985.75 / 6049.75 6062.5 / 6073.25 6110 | -0.7 A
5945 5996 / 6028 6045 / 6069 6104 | -0.5 A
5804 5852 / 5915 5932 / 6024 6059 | 5.0 A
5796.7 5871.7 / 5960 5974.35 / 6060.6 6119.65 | 3.3 A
